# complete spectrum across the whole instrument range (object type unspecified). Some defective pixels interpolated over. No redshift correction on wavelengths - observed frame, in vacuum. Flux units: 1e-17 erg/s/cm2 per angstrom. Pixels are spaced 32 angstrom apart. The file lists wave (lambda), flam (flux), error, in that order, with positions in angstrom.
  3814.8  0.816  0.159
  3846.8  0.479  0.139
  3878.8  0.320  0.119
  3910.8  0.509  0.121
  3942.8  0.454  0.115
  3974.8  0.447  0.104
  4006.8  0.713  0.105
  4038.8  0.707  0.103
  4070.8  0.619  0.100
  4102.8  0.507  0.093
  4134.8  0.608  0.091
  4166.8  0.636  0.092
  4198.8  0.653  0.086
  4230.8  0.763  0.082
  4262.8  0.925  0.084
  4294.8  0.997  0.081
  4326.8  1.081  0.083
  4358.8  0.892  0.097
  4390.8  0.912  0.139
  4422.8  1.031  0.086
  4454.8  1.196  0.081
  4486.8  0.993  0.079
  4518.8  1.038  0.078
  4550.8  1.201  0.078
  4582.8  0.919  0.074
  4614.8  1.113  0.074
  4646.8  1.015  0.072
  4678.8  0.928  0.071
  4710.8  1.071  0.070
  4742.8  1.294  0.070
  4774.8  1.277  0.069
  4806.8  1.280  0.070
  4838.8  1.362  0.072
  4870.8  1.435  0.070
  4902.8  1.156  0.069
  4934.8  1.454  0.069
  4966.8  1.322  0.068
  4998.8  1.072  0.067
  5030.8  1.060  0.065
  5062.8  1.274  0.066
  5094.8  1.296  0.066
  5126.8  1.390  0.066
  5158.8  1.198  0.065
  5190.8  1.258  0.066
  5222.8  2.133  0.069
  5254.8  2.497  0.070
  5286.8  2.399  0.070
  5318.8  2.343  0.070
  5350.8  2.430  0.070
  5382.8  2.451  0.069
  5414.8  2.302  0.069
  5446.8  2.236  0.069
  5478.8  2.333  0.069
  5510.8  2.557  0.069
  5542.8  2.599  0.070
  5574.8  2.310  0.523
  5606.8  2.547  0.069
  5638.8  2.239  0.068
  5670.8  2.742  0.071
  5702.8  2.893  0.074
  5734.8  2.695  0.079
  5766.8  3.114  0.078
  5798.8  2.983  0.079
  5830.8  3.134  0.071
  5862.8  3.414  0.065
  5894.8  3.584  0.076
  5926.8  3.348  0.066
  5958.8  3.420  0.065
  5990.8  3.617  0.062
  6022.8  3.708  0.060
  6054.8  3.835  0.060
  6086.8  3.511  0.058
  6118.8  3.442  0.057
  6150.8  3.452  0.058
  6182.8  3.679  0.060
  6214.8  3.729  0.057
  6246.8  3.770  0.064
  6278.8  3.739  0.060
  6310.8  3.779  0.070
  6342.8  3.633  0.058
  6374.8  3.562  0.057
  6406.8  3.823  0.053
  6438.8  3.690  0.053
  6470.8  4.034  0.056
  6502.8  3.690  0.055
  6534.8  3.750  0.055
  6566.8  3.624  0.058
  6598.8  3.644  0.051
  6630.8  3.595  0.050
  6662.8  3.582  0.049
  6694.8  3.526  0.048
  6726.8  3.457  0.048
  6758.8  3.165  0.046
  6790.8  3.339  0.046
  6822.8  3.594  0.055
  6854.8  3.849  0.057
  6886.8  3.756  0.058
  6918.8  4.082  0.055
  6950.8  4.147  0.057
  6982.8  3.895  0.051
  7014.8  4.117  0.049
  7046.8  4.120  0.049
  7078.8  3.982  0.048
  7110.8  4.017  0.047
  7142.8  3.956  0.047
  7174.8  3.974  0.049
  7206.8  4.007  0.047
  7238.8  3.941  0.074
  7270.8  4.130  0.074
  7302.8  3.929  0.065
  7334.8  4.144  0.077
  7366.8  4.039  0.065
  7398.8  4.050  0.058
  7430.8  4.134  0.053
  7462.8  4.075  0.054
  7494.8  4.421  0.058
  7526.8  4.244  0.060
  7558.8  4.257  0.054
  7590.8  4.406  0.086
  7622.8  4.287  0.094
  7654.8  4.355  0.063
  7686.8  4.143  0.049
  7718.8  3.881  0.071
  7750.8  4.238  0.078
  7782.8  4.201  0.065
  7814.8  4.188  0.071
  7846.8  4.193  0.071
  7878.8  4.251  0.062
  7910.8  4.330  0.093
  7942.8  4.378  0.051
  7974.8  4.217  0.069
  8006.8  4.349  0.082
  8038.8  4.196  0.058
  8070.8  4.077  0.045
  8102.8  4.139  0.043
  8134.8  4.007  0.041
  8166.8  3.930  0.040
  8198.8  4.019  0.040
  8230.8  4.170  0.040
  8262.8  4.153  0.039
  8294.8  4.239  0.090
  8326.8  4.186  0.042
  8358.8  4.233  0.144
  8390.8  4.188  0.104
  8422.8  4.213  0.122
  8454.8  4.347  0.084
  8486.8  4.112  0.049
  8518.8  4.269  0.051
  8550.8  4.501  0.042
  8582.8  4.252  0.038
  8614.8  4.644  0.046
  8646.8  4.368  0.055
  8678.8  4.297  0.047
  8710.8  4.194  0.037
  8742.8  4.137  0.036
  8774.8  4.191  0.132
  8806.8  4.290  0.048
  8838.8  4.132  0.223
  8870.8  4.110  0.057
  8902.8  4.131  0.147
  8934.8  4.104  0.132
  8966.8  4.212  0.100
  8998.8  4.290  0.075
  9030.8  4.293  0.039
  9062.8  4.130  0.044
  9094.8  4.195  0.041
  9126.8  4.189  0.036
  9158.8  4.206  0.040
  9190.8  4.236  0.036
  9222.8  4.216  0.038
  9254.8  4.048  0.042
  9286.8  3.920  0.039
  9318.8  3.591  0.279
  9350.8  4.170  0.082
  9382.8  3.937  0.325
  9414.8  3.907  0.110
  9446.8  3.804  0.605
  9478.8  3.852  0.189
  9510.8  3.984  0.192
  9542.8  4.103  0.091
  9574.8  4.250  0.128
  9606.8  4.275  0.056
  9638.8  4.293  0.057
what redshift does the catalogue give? 0.308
